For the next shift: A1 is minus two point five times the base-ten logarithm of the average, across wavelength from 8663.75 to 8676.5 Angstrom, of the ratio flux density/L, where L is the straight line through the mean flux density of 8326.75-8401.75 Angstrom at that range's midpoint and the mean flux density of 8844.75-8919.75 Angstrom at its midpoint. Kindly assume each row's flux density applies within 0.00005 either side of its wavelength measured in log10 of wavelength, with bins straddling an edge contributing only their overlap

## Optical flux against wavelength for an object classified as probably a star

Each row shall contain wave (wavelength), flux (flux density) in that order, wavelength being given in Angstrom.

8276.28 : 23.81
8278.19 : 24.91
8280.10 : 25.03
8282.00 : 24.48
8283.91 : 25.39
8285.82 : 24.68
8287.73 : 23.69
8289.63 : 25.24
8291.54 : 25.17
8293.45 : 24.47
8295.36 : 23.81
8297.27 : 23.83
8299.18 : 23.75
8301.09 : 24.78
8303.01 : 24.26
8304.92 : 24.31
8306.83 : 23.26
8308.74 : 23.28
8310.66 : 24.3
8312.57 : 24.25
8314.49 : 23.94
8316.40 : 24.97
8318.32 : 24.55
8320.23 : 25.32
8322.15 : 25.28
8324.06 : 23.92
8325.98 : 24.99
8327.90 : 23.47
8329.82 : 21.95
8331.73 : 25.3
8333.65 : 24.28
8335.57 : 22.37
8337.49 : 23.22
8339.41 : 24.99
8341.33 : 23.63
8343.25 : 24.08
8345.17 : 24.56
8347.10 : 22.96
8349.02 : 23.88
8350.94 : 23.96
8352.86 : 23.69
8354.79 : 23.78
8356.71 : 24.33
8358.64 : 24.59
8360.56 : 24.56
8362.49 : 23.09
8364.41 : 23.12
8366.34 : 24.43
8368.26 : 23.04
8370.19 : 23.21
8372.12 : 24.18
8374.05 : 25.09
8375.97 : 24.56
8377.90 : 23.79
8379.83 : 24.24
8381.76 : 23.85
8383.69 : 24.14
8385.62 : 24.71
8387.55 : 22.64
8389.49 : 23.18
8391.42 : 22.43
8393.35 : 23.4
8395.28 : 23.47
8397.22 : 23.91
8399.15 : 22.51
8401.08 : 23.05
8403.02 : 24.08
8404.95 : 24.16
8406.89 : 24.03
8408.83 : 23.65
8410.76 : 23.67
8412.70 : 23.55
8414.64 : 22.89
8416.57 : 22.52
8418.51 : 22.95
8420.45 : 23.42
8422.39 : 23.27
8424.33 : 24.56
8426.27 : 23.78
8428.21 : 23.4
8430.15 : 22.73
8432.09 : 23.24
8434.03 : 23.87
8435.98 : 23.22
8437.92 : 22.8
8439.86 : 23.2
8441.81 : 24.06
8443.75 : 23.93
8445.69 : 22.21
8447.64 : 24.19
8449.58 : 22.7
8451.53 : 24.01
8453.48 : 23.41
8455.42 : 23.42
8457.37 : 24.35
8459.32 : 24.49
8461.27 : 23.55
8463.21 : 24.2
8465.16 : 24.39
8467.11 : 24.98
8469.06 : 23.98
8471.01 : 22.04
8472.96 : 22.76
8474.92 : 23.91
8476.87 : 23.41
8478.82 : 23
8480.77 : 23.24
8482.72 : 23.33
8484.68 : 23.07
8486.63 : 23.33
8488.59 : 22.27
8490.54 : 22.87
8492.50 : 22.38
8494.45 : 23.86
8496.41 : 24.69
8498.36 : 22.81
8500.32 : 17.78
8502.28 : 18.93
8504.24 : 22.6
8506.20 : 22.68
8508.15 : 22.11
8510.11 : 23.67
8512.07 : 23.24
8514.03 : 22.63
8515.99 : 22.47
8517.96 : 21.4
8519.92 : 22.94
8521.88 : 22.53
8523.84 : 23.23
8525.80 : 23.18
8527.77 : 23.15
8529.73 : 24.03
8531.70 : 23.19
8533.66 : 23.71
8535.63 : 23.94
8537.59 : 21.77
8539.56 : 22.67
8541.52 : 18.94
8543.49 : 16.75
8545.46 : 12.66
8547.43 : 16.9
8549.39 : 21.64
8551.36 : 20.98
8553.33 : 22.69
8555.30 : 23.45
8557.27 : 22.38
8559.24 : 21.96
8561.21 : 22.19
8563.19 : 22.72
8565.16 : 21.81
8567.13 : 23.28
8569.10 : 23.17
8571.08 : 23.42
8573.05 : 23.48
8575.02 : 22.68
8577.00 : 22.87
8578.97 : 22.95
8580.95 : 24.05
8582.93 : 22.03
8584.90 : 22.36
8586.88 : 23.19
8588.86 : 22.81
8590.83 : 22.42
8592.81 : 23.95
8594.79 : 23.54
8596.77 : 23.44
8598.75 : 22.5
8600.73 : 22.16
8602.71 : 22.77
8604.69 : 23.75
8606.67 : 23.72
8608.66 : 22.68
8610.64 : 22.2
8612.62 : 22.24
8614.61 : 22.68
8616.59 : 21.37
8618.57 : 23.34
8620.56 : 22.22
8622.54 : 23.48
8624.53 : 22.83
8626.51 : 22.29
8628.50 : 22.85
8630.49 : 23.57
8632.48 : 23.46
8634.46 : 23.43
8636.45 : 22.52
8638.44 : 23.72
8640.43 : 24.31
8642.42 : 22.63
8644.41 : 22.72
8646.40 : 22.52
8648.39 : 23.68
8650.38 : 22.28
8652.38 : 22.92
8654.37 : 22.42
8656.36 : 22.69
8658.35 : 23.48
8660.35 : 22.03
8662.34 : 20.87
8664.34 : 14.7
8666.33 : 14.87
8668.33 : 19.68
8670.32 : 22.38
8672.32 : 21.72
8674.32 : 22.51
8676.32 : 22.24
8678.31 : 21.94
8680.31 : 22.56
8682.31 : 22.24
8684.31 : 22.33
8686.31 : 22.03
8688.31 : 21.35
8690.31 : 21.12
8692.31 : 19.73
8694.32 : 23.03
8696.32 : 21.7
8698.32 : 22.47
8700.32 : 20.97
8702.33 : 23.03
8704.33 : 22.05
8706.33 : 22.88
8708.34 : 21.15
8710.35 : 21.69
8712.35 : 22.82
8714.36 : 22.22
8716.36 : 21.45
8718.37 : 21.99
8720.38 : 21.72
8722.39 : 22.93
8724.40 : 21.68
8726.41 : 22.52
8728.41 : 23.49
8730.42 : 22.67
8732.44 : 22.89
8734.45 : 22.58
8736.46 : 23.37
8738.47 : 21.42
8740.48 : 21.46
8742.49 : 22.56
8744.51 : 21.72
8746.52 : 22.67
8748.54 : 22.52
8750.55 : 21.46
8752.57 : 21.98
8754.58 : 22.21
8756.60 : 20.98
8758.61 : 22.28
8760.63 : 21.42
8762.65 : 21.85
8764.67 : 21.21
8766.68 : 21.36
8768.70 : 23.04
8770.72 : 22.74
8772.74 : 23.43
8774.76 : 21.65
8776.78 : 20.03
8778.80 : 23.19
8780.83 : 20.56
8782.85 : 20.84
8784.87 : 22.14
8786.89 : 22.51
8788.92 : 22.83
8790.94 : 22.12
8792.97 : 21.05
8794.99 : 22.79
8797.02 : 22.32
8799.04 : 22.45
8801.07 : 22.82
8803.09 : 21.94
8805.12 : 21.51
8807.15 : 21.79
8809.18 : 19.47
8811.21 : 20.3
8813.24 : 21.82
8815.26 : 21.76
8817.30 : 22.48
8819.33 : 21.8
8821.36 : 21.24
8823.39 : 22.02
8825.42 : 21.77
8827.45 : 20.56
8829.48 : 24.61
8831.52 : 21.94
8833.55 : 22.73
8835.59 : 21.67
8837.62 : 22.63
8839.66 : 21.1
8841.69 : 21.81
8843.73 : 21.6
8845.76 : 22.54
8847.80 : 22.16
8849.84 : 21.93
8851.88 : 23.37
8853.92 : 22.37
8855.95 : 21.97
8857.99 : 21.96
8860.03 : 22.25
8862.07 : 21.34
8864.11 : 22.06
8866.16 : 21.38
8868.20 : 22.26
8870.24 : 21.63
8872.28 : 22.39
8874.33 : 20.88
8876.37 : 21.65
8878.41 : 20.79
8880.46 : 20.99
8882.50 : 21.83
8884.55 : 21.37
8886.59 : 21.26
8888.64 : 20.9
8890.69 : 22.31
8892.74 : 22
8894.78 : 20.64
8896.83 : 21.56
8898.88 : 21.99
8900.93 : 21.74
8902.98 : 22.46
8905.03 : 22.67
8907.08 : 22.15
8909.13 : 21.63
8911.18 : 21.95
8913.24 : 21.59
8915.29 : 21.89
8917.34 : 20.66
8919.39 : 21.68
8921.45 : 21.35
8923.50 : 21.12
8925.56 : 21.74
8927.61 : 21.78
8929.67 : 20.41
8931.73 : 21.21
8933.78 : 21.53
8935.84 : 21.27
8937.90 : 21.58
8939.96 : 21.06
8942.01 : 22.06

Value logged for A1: 0.147 mag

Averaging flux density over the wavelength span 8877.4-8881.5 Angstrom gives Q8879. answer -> 20.9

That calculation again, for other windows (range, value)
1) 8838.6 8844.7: 21.5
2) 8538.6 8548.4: 17.6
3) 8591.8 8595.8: 23.7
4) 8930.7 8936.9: 21.3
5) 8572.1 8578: 23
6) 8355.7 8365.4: 23.9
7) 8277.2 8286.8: 24.9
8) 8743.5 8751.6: 22.1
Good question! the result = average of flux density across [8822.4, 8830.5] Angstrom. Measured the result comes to 22.3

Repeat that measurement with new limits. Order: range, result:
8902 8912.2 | 22.2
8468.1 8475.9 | 23.2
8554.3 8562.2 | 22.5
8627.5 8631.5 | 23.2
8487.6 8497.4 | 23.2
